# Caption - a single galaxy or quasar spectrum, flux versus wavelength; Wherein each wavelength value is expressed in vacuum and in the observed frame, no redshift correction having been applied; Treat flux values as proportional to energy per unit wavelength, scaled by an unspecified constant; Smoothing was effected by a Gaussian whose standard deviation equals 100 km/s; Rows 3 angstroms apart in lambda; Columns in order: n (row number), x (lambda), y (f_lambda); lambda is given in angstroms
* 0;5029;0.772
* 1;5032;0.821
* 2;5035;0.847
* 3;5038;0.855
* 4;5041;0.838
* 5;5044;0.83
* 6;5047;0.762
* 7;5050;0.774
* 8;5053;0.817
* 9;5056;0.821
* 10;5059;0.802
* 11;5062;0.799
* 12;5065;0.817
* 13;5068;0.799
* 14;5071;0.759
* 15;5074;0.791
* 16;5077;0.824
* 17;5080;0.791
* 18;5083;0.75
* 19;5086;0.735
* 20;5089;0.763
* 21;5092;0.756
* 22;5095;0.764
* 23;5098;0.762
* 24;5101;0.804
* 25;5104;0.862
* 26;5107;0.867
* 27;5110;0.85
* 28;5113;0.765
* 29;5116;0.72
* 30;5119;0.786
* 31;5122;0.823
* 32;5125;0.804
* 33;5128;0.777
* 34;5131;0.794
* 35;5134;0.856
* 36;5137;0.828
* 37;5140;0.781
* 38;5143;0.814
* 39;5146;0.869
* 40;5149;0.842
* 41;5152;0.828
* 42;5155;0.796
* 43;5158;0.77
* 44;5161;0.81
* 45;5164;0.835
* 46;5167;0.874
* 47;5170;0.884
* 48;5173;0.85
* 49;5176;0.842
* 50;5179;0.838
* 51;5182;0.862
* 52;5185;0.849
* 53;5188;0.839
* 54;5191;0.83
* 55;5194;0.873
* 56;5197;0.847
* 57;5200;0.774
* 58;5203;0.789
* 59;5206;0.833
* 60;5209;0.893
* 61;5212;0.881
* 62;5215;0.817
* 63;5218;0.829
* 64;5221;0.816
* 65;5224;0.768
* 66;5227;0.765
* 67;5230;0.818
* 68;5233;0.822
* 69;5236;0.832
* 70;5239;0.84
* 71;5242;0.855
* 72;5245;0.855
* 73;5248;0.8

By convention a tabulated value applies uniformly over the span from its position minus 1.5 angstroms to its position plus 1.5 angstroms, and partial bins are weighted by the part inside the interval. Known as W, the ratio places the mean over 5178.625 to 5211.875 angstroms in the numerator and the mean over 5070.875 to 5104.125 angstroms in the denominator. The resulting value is 1.1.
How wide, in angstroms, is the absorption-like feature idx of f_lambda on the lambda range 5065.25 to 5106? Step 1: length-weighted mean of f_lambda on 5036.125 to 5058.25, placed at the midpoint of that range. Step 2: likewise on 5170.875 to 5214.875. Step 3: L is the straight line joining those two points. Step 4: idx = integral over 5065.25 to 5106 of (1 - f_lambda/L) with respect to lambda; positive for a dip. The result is 1.88 angstroms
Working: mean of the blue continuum 0.814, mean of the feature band 0.784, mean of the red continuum 0.843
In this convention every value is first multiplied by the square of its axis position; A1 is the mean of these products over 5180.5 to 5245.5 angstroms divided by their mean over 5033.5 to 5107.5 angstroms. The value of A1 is 1.10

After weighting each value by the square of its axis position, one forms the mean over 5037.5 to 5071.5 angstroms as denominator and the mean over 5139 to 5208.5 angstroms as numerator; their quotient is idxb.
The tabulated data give 1.1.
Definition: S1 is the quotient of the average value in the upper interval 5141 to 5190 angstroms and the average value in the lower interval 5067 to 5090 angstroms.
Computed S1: 1.08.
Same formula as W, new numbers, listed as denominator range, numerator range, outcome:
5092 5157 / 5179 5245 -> 1.03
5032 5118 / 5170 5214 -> 1.06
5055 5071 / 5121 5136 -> 1.01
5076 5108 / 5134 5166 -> 1.04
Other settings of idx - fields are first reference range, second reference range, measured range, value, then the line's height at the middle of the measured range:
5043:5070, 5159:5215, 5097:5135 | 0.7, 0.82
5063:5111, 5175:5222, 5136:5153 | -0.2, 0.816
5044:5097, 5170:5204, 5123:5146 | 0.1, 0.814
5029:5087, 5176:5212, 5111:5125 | 0.7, 0.819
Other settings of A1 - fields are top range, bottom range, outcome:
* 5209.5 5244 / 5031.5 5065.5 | 1.08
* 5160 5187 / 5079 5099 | 1.16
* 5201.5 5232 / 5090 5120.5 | 1.08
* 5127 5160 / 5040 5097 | 1.06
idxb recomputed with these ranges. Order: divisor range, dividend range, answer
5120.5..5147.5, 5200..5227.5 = 1.04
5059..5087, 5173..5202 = 1.12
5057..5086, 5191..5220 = 1.12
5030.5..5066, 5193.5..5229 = 1.07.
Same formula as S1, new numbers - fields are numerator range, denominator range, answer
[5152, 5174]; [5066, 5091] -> 1.07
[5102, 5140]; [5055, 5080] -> 1.01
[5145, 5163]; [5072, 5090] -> 1.06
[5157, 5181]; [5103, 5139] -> 1.04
